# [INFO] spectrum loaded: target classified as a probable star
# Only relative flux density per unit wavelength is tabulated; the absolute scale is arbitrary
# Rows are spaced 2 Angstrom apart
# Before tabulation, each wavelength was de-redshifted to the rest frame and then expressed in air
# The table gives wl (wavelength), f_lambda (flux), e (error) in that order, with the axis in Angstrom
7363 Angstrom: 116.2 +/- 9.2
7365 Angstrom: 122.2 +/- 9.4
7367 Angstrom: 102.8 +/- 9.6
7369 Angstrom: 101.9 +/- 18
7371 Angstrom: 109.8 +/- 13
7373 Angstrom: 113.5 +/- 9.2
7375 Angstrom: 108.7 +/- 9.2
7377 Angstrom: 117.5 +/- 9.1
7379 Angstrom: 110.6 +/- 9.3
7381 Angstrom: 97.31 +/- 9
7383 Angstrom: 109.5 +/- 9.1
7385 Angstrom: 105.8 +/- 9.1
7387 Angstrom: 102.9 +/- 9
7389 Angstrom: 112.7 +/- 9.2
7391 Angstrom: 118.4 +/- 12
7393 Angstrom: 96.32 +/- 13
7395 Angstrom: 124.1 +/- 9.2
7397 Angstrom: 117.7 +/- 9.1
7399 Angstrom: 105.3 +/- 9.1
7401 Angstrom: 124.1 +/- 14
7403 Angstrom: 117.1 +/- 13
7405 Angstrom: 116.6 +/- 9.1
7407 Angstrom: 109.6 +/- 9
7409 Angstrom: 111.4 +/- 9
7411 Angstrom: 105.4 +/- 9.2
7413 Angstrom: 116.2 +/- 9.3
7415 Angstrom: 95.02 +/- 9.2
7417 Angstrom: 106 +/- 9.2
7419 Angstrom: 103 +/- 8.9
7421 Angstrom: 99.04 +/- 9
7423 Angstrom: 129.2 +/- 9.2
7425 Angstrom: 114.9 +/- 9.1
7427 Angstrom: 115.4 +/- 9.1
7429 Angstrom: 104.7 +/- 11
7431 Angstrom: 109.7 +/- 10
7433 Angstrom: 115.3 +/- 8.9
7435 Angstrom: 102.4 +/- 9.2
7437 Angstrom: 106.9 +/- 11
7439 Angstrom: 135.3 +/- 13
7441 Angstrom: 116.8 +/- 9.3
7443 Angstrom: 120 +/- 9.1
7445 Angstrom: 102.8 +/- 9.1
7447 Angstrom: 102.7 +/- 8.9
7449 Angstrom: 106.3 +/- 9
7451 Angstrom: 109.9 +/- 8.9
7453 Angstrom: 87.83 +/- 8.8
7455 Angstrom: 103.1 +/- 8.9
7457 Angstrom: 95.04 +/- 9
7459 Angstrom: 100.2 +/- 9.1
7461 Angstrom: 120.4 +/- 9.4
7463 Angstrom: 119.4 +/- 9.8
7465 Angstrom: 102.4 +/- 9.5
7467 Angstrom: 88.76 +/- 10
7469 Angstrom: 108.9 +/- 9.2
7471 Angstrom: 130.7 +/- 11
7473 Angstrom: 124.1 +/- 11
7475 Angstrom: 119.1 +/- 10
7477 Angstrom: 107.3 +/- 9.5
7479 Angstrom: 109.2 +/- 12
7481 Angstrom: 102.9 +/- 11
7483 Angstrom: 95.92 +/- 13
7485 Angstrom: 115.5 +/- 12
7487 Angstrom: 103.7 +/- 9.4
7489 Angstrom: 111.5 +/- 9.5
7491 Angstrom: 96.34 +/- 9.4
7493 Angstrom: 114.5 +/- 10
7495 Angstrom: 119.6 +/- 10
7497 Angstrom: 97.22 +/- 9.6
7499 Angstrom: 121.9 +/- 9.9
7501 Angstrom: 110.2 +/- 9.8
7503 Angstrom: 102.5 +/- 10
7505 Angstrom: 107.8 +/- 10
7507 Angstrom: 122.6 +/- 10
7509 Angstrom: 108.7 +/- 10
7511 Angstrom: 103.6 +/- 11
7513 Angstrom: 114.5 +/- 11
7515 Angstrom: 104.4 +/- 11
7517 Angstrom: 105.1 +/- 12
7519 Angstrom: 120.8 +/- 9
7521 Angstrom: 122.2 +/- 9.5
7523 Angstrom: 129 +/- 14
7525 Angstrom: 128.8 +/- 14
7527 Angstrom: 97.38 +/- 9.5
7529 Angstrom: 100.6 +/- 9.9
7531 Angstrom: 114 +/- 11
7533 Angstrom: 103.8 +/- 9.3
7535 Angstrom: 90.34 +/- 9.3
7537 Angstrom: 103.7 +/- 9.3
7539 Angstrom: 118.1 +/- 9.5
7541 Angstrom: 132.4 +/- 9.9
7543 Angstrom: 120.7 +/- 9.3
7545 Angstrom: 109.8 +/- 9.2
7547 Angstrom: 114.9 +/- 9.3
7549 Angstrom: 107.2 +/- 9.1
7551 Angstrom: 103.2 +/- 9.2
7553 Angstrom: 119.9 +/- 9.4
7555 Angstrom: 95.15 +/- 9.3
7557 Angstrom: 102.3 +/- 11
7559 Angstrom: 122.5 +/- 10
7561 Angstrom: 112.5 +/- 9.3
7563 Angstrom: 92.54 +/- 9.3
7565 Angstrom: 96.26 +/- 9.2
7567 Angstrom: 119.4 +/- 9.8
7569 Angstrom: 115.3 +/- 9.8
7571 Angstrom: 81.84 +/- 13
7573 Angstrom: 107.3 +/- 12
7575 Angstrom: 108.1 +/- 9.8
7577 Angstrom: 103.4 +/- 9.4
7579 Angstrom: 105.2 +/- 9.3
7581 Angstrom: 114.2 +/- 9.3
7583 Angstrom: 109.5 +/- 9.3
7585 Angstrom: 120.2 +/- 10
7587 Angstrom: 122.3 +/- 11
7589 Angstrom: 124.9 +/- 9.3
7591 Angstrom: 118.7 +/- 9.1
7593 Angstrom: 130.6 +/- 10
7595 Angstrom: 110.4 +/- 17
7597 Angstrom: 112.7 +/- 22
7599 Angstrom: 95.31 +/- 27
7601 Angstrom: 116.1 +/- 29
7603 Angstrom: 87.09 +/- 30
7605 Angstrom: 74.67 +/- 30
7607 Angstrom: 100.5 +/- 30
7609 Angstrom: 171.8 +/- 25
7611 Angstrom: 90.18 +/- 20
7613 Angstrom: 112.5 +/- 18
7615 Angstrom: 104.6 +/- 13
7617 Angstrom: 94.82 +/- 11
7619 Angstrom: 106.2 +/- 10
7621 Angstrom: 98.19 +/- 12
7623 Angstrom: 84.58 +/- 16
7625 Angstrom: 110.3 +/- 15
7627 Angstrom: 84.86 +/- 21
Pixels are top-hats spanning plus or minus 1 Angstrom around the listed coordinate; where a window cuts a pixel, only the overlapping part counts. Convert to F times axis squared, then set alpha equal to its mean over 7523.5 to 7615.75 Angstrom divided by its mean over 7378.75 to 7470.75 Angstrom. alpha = 1.0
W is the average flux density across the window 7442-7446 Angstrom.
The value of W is 111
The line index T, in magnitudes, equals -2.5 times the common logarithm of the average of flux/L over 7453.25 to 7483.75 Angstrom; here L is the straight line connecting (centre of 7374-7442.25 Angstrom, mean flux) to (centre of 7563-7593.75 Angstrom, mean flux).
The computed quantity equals 0.03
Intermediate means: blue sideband 111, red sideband 111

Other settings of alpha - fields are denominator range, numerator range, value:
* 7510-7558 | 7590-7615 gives 1.01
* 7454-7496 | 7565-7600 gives 1.05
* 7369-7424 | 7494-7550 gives 1.05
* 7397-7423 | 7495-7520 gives 1.03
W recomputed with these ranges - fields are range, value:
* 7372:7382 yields 110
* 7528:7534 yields 106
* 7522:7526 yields 129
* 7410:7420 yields 105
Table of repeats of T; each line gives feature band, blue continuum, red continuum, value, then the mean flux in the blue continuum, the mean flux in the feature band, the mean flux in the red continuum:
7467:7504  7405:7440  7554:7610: 0.003 mag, 111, 110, 110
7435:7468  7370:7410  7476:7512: 0.024 mag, 111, 107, 108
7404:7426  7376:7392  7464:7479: 0.004 mag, 109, 110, 111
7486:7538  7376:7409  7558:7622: 0.001 mag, 112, 110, 109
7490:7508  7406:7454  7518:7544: 0.022 mag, 109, 110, 114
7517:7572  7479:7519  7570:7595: 0.004 mag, 109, 110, 112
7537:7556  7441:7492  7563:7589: -0.046 mag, 108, 113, 109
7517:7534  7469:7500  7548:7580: -0.055 mag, 111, 114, 106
